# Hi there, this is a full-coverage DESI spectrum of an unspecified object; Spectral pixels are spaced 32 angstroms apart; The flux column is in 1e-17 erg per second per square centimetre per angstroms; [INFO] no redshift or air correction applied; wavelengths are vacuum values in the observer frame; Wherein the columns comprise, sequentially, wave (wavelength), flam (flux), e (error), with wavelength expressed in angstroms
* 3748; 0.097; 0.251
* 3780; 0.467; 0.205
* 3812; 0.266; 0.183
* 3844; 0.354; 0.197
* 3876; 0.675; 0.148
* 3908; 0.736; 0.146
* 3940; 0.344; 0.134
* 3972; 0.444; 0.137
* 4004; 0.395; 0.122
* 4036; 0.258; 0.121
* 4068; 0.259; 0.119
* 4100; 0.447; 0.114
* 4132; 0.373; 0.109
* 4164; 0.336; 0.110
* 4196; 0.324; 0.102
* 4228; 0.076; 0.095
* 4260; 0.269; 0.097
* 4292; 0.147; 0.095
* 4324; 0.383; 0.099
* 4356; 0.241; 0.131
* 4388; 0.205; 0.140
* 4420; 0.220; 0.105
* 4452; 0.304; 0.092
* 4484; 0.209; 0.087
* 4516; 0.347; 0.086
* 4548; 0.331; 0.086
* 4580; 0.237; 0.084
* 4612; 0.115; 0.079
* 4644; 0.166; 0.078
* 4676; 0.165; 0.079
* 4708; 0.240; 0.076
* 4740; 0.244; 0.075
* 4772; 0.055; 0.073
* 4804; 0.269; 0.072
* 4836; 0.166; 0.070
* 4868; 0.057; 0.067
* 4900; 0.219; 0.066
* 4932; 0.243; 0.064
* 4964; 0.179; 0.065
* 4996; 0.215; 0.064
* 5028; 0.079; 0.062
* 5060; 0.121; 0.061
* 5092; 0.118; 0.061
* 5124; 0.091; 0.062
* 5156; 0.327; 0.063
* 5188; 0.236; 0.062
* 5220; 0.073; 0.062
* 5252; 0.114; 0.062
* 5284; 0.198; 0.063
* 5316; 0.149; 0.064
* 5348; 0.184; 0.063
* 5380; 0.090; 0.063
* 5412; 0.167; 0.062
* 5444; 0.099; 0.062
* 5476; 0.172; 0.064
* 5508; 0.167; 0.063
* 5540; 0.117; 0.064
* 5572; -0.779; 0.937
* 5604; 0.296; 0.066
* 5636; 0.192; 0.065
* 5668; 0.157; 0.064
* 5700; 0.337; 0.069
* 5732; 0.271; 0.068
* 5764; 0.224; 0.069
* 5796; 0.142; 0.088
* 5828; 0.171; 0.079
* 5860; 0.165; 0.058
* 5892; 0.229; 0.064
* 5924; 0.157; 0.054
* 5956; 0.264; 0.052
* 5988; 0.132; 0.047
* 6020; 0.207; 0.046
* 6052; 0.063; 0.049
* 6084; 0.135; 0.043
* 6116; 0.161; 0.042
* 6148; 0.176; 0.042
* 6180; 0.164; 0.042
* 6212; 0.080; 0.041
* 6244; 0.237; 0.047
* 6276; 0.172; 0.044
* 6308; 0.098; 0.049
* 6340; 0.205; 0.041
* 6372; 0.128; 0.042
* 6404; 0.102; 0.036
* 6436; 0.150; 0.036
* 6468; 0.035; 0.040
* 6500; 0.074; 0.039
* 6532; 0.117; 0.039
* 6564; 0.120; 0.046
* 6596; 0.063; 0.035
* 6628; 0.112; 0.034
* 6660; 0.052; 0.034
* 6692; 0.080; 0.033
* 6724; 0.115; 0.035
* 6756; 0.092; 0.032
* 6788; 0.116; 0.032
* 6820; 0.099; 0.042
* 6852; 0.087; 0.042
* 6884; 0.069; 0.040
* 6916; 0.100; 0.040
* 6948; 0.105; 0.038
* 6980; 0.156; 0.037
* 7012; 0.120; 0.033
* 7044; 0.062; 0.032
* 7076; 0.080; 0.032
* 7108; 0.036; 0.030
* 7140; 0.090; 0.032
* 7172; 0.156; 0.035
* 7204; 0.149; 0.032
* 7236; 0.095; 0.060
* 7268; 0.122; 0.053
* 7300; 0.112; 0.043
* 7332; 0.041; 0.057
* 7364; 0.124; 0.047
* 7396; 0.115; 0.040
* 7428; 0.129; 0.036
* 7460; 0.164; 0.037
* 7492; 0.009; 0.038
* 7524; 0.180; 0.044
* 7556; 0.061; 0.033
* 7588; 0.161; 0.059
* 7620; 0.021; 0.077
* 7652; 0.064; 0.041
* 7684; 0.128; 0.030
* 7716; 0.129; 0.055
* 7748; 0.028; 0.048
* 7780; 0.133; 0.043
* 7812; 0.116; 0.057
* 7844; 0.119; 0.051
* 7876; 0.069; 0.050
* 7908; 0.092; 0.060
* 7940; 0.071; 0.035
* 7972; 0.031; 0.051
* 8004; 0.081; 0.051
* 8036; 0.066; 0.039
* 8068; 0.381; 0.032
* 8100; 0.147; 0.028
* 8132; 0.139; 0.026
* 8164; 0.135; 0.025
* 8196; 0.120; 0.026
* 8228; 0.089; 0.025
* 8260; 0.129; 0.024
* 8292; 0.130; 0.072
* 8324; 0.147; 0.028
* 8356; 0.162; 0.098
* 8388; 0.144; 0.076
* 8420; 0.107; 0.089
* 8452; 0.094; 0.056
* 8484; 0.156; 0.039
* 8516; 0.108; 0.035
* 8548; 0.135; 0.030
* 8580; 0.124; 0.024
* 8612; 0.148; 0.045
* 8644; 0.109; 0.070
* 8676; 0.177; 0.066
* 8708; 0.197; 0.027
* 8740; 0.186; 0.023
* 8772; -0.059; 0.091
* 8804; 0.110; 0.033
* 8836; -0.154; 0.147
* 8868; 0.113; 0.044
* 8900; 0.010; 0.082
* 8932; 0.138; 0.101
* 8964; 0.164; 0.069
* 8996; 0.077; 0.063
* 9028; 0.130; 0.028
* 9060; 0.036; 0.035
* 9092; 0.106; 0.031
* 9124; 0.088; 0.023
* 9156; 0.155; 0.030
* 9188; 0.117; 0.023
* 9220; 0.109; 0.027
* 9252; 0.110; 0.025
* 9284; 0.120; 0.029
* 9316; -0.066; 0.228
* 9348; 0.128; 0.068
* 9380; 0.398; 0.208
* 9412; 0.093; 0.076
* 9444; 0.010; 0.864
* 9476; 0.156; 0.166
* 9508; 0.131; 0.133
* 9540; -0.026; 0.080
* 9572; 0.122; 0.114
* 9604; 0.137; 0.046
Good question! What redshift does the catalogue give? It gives 1.162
